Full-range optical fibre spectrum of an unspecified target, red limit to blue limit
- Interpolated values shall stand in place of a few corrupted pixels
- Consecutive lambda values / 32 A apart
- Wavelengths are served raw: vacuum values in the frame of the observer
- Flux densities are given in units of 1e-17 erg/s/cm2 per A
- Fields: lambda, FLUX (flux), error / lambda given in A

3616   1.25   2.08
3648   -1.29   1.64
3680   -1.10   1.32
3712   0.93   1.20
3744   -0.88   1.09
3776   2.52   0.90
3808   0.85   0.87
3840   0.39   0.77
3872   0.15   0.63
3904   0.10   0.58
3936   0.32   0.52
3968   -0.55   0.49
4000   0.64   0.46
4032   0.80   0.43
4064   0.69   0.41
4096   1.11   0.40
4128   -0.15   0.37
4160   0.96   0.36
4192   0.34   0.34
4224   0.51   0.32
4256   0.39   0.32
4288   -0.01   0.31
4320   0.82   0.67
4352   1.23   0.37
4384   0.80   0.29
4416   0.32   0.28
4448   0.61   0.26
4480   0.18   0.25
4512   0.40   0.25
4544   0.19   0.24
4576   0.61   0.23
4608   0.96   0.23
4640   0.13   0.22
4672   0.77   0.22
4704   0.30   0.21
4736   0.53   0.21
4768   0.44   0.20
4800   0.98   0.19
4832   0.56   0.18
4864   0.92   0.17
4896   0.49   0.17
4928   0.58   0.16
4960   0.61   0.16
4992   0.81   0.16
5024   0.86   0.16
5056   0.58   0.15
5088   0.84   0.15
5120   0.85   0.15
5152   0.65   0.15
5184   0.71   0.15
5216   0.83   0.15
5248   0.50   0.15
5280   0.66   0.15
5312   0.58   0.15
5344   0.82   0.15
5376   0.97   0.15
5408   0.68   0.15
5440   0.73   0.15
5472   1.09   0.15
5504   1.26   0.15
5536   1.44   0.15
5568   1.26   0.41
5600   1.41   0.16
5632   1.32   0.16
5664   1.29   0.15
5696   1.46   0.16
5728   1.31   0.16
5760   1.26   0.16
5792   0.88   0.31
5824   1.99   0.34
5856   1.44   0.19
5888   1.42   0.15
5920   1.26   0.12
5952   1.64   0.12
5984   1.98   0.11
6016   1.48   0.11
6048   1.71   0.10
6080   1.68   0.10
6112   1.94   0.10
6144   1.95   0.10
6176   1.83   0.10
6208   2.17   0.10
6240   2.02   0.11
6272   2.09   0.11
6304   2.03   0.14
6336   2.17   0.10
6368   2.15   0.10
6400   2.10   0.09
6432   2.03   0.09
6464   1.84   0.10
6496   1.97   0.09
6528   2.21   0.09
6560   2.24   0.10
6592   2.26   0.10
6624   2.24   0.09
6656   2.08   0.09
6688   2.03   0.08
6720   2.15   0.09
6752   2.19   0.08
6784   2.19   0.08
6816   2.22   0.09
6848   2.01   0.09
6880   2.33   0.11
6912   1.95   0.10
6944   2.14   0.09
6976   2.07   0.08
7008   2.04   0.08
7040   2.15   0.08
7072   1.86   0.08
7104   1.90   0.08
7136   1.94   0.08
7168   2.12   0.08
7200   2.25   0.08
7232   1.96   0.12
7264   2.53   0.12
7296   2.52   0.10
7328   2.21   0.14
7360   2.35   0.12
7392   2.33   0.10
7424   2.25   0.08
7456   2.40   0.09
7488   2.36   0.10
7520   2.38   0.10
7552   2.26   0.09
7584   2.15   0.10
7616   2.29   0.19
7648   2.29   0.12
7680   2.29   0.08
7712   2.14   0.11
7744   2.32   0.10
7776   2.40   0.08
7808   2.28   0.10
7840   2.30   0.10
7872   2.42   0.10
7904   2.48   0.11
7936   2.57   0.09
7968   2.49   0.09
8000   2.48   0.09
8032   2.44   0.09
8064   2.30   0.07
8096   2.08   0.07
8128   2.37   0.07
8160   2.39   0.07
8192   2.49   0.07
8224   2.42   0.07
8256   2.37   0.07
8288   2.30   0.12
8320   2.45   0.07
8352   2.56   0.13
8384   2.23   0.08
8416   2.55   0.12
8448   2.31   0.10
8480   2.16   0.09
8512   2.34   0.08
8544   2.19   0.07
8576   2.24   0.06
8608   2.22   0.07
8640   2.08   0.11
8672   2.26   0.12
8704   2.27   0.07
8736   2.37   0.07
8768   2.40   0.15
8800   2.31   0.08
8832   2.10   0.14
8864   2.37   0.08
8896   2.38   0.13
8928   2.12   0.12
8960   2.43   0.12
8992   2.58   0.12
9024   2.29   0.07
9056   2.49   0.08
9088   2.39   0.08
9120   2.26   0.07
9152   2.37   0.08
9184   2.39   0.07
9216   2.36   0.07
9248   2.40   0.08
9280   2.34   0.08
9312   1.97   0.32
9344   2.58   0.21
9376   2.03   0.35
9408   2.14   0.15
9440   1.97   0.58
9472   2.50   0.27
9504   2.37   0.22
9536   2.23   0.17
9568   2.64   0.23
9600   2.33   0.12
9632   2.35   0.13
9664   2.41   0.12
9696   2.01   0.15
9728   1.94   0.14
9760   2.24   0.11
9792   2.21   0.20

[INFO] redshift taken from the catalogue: 0.373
